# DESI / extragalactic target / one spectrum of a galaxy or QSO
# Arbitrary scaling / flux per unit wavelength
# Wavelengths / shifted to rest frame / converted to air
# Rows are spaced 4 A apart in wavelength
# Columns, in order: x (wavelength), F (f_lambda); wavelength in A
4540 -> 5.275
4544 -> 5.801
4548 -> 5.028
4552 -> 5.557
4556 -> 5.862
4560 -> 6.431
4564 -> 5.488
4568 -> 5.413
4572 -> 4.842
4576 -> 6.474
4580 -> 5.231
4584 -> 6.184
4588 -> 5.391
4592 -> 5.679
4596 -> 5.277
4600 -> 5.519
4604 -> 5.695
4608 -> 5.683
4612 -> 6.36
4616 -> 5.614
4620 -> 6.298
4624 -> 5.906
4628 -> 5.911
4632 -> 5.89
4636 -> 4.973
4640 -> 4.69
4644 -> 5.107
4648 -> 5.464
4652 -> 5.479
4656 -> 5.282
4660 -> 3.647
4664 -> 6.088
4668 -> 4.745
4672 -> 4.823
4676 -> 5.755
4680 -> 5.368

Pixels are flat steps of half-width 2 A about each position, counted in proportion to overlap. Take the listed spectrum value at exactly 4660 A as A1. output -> 3.647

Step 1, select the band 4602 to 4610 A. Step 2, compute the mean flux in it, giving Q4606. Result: 5.69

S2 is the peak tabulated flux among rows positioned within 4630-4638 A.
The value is 5.89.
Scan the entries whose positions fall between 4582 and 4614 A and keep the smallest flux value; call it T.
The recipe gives 5.277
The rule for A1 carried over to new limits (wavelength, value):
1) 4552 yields 5.557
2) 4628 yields 5.911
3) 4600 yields 5.519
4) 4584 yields 6.184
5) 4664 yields 6.088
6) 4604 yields 5.695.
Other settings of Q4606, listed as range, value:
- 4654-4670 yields 4.94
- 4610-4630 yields 6.02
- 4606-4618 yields 5.89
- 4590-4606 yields 5.54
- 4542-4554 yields 5.46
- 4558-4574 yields 5.54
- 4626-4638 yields 5.59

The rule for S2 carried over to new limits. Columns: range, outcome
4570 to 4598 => 6.474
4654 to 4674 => 6.088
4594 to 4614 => 6.36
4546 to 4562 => 6.431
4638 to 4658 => 5.479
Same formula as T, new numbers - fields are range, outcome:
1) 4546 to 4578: 4.842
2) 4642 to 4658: 5.107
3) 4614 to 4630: 5.614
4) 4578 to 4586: 5.231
